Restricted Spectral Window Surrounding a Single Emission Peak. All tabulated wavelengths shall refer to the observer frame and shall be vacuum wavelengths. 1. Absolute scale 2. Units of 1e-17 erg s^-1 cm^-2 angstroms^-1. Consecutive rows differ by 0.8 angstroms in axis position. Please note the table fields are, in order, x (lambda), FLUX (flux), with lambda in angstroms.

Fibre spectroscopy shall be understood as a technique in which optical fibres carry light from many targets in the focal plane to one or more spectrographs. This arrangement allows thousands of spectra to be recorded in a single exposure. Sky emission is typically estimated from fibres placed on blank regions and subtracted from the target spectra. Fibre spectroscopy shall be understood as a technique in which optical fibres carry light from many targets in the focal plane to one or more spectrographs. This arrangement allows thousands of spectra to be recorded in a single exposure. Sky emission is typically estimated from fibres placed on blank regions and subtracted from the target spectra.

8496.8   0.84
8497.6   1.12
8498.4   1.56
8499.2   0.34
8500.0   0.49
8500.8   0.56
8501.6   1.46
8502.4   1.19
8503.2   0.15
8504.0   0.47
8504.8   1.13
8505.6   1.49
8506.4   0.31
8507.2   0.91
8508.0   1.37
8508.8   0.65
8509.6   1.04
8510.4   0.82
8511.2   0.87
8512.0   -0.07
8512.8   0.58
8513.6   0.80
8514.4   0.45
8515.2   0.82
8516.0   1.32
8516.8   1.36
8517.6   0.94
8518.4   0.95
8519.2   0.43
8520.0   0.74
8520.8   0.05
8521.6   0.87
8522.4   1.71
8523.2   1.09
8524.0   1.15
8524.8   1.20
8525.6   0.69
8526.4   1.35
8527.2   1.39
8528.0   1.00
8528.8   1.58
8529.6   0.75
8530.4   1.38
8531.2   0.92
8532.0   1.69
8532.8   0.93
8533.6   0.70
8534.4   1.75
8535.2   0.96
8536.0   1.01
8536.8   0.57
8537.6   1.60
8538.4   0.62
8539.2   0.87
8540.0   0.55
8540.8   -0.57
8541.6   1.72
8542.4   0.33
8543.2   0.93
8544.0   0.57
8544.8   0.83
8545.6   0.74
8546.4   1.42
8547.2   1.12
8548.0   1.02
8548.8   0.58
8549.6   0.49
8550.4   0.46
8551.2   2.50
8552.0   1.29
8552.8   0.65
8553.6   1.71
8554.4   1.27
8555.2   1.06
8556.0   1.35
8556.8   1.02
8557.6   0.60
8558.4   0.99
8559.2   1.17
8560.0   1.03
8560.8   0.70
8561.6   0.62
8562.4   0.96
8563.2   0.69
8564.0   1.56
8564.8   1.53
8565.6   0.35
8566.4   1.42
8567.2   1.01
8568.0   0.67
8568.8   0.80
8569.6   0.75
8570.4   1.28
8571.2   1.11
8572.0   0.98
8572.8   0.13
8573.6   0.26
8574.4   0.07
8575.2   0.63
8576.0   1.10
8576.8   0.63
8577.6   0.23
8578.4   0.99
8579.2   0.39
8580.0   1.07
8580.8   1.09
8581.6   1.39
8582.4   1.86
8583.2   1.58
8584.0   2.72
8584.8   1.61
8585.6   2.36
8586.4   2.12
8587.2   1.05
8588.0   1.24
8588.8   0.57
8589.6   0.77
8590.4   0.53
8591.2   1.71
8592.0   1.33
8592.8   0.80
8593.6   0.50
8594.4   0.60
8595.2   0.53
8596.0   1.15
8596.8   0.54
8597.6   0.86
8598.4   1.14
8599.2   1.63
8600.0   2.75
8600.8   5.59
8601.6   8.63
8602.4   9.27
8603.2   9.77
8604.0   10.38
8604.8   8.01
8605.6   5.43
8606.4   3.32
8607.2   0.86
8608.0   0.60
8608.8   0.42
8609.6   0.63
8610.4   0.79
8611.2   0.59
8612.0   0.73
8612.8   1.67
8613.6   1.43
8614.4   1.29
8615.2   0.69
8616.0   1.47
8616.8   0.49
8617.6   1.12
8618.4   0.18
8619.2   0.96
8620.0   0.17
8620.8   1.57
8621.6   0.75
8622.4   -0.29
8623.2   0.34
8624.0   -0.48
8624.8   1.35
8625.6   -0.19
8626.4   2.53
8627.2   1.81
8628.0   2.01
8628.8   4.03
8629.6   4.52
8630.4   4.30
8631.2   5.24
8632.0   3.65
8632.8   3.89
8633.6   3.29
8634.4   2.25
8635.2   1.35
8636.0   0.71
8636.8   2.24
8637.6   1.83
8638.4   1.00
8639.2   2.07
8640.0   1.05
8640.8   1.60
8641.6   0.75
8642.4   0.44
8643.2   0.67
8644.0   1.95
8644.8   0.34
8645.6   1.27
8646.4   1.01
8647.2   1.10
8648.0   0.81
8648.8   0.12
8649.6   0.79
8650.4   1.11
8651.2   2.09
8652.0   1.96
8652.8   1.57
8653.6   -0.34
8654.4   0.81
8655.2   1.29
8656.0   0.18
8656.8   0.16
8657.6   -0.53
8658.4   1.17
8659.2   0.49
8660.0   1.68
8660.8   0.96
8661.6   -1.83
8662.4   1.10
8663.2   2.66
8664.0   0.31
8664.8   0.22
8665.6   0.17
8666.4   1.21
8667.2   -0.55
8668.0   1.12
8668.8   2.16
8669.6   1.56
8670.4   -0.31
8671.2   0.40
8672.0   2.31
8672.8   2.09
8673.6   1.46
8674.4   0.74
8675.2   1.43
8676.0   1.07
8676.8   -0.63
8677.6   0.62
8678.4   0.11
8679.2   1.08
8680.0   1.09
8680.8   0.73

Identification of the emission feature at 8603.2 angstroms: Halpha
